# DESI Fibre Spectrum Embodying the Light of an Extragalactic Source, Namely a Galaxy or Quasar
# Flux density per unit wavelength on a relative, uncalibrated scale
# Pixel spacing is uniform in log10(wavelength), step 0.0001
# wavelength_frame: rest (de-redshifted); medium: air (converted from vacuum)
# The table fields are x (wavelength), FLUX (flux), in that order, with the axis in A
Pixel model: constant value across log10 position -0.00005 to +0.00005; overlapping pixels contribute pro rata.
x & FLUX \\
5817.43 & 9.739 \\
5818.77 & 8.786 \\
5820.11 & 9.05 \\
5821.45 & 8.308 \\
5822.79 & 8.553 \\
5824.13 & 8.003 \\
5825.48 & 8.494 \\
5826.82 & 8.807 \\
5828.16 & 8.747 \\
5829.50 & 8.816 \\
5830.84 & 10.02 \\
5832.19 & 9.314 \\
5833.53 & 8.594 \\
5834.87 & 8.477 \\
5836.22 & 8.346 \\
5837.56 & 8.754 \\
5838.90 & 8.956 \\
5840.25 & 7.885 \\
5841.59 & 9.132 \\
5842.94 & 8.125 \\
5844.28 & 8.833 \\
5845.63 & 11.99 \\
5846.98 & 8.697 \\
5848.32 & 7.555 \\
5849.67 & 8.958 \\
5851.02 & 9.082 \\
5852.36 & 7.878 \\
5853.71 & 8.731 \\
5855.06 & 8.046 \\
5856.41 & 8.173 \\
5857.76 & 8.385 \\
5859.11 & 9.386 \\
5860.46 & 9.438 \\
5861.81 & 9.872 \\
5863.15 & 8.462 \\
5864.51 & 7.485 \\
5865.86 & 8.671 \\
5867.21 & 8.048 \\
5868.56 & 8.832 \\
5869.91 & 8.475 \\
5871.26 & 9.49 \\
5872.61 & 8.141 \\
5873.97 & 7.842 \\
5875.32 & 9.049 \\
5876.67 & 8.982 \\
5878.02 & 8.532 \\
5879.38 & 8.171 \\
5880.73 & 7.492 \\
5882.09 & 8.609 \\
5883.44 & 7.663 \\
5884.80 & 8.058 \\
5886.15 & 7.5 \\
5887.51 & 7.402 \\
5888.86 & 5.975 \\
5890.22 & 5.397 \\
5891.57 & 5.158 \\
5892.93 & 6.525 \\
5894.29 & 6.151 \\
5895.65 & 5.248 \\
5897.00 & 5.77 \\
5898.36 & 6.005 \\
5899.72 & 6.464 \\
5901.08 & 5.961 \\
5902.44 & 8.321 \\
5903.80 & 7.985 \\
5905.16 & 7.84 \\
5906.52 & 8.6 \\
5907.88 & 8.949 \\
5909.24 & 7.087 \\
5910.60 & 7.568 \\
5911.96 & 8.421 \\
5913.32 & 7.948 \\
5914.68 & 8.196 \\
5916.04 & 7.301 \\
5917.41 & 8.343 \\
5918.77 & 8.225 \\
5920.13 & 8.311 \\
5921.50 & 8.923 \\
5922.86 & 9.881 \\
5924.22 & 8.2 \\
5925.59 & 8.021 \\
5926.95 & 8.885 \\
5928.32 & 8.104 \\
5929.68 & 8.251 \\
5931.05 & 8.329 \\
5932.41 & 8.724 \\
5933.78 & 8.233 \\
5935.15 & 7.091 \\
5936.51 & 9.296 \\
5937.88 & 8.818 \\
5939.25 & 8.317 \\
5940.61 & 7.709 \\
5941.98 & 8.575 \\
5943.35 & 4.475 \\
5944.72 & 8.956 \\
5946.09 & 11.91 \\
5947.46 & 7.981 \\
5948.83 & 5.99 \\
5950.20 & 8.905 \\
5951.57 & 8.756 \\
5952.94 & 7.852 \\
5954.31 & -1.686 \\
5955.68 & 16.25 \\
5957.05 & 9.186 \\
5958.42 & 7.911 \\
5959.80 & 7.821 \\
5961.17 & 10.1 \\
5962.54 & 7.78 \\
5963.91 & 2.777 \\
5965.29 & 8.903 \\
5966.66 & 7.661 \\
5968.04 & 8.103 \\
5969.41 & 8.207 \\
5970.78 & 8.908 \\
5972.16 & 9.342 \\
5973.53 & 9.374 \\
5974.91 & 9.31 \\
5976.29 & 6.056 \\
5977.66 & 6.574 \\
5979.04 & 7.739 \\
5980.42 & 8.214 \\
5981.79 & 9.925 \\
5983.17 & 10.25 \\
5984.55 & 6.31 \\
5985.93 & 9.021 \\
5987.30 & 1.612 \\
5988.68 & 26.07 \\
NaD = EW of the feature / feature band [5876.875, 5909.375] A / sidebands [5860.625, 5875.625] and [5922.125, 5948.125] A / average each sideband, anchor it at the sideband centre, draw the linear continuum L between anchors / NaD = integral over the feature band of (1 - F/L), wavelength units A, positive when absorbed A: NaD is 5.3 A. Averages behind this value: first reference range 8.6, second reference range 8.41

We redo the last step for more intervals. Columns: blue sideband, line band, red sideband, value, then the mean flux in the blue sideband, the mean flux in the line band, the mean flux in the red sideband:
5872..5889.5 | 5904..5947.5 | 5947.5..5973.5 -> -1.8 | 7.96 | 8.3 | 7.97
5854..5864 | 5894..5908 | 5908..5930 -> 2.4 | 8.79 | 6.97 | 8.25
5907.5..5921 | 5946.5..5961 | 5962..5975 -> -0.1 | 8.03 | 8.05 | 7.98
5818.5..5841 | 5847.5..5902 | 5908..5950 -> 4.6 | 8.7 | 7.78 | 8.22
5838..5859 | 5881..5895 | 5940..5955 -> 2.2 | 8.71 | 6.86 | 7.22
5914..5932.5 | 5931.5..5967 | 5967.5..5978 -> 1.4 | 8.4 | 8.02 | 8.3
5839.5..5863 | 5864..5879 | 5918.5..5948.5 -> 0.4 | 8.83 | 8.51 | 8.39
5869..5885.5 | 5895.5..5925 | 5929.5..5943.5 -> 1.7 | 8.38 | 7.75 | 8.11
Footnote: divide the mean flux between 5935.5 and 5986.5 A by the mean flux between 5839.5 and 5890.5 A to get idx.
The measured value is 1.0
